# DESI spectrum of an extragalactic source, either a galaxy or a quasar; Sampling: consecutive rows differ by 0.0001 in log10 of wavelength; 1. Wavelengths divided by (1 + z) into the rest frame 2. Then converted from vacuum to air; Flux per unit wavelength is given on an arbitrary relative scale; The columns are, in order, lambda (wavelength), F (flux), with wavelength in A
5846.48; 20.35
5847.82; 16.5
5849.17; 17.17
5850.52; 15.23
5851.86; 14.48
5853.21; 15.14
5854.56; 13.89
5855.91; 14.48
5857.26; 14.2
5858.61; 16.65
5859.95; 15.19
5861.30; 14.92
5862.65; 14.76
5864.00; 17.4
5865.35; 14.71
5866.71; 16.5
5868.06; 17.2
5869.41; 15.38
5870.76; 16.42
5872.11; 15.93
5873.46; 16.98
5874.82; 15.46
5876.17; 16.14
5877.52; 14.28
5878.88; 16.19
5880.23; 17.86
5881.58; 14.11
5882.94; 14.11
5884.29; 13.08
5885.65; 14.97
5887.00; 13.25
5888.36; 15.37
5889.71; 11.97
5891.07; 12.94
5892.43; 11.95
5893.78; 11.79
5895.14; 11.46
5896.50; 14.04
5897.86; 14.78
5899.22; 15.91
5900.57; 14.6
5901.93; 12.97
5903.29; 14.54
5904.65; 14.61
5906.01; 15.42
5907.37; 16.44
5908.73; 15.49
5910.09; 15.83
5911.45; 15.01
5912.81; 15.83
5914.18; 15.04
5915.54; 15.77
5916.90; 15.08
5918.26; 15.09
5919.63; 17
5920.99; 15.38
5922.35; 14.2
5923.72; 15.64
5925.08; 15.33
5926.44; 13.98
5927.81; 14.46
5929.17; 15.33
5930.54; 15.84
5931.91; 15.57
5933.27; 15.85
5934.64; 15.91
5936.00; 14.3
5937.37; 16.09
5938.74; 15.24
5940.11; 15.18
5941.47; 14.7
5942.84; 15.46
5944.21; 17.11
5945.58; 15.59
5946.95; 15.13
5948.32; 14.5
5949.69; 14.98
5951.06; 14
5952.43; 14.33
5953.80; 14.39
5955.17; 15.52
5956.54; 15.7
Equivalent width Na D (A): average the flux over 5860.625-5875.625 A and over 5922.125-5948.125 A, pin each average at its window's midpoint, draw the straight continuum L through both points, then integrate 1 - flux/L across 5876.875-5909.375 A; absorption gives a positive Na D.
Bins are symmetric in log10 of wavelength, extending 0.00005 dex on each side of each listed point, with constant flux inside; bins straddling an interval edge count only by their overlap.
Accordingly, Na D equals 3.0 A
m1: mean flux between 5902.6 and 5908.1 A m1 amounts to 15.2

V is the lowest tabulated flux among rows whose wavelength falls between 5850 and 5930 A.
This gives 11.46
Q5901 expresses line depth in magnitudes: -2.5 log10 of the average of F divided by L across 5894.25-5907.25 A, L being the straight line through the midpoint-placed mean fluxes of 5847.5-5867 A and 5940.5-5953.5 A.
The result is 0.07 mag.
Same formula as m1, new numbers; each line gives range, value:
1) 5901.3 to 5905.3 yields 14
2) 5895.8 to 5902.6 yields 14.5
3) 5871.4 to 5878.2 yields 15.8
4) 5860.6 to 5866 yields 15.4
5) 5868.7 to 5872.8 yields 16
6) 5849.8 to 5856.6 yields 14.7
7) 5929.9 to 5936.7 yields 15.5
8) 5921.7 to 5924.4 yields 14.9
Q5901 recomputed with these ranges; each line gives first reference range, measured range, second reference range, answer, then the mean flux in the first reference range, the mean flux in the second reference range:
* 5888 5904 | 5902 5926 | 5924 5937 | -0.068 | 13.5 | 15.2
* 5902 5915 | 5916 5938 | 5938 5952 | -0.008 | 15.2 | 15.2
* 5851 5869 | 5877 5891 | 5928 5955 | 0.063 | 15.3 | 15.2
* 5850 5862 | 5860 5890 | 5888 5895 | -0.126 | 14.9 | 12.6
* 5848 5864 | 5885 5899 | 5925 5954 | 0.143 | 15.2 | 15.2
